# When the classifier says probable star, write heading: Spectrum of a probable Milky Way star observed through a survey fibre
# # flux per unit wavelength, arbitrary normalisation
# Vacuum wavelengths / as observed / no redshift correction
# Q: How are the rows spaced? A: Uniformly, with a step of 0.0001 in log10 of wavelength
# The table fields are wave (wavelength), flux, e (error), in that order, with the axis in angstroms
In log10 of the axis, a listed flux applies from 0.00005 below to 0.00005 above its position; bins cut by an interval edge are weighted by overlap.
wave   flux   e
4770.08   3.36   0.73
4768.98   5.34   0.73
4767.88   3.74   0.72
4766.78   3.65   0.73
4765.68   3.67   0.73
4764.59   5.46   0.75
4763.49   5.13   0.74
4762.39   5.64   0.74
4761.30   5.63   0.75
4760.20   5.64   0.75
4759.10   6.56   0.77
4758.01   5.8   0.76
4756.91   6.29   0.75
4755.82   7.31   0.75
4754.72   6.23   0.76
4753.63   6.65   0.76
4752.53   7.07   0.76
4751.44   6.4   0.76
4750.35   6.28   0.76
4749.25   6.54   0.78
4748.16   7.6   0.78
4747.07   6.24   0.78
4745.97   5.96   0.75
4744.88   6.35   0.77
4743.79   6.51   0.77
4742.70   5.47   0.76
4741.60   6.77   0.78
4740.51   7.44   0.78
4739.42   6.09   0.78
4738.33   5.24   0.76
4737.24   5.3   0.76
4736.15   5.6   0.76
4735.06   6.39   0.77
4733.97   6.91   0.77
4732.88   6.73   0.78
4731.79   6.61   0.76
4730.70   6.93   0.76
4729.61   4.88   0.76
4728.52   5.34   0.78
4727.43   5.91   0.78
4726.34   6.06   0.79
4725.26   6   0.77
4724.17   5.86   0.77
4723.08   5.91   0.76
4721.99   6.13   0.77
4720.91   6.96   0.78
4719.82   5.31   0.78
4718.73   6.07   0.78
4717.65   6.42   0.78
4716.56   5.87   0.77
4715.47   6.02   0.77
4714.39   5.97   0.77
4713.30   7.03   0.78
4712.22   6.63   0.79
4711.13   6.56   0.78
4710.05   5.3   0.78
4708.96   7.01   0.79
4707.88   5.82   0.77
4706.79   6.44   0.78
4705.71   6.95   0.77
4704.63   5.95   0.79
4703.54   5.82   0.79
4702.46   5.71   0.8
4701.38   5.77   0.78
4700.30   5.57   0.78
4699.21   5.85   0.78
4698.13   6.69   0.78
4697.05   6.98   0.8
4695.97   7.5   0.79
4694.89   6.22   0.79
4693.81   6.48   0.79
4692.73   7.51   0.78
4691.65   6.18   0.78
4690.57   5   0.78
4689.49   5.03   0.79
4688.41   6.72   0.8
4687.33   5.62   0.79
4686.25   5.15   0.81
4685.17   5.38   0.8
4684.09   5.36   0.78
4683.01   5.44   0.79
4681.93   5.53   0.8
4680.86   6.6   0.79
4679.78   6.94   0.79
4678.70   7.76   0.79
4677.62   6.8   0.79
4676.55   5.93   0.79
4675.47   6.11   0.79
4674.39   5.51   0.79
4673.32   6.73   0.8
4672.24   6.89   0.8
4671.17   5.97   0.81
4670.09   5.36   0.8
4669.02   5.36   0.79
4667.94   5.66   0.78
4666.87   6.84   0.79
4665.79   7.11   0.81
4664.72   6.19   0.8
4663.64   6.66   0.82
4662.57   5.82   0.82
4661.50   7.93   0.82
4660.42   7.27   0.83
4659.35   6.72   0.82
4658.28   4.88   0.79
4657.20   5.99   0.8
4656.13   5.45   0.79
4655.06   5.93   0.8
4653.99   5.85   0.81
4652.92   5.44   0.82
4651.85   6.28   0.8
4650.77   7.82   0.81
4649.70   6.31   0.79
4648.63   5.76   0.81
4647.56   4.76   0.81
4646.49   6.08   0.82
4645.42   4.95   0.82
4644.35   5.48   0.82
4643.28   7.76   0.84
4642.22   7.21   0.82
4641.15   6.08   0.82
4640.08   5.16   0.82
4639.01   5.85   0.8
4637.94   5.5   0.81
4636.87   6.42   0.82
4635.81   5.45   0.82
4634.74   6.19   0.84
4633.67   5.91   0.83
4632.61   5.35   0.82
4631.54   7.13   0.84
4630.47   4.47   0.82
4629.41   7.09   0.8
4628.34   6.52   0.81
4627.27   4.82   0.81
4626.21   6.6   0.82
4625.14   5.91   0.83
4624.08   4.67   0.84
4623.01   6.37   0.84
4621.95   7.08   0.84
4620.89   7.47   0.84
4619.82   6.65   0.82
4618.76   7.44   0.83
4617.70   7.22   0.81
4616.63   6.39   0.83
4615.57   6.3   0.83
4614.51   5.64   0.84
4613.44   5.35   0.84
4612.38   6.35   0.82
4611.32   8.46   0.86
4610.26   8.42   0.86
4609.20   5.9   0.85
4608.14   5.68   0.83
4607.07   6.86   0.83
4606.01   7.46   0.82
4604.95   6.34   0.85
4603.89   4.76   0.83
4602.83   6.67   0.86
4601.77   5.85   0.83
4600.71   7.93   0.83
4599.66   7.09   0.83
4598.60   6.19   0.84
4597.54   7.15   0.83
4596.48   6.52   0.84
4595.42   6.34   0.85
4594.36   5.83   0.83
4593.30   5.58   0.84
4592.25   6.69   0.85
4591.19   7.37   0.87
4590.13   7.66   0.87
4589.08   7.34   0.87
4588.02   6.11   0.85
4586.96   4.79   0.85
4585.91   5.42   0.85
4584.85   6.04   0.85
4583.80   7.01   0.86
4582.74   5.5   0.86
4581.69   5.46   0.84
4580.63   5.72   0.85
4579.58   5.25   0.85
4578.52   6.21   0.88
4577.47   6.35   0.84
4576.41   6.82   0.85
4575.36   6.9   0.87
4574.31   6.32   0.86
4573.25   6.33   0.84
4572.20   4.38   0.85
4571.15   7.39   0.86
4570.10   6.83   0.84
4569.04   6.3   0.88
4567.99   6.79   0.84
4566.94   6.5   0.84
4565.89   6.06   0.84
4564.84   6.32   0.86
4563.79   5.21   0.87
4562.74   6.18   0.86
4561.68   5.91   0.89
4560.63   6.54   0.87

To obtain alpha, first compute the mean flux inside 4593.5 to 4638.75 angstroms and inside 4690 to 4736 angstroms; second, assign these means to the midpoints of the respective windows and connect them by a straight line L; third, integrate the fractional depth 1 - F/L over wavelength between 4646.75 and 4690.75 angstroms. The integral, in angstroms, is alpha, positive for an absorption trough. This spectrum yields 1.3 angstroms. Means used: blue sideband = 6.36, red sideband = 6.21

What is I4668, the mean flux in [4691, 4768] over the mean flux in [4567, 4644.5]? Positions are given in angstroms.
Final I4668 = 0.97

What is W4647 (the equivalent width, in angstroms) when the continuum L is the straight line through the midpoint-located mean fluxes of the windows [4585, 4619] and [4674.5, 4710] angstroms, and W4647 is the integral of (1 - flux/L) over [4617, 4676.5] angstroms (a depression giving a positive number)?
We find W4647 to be 1.6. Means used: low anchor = 6.52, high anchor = 6.16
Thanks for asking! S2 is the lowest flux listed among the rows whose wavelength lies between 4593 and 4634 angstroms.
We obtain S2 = 4.47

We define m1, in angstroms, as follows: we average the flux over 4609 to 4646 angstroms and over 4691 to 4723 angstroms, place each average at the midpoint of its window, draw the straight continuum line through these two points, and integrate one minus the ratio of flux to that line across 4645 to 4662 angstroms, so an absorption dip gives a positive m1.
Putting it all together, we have 0.5 angstroms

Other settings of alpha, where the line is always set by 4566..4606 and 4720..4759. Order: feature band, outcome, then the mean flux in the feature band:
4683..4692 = 1.1 angstroms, 5.53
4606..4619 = -0.7 angstroms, 6.68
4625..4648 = 1.3 angstroms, 5.95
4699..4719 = 0.4 angstroms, 6.15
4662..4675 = 0.2 angstroms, 6.18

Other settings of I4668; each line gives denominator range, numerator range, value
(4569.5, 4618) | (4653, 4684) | 0.98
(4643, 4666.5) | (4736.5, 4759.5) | 1.03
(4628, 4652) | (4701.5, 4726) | 1.02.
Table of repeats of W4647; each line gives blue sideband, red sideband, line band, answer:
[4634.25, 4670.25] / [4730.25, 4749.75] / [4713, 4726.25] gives 0.4 angstroms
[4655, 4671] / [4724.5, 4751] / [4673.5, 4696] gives 0.4 angstroms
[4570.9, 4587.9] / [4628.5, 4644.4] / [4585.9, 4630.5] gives -3.2 angstroms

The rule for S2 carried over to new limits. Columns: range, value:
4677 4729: 5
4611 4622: 5.35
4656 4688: 4.88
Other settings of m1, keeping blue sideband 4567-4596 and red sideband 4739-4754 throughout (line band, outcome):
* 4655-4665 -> 0.1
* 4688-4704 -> 0.6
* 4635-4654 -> 1.0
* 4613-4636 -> 0.5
